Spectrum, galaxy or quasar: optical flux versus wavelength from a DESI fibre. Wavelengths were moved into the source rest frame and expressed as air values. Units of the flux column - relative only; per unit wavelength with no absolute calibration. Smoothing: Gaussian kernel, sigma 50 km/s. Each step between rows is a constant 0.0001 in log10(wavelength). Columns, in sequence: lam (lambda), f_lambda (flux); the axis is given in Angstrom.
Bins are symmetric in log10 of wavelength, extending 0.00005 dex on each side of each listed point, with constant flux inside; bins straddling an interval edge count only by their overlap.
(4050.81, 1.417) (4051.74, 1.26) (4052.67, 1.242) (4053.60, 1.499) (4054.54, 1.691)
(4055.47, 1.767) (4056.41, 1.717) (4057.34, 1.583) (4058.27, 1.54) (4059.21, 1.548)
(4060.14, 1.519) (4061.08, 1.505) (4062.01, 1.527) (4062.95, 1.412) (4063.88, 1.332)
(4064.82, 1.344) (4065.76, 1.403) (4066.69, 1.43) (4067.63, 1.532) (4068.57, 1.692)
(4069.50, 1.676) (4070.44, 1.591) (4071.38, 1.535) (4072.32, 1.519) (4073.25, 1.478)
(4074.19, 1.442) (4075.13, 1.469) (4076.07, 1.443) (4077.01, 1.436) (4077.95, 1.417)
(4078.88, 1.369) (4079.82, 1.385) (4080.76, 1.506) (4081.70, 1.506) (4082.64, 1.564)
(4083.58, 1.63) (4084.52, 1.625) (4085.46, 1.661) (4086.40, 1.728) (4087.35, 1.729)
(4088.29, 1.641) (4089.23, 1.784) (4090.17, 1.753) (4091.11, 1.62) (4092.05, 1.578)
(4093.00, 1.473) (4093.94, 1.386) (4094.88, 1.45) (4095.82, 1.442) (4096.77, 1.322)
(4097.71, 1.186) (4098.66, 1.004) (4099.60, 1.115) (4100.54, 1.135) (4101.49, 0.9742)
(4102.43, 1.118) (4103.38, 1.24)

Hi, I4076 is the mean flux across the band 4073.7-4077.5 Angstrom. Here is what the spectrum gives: 1.44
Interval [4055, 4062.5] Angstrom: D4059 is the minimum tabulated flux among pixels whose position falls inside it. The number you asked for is 1.505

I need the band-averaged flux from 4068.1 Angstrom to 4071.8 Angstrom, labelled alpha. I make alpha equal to 1.62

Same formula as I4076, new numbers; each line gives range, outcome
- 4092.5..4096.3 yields 1.44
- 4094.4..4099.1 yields 1.28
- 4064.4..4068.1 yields 1.43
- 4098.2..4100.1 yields 1.07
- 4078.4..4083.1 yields 1.47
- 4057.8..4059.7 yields 1.55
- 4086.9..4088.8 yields 1.69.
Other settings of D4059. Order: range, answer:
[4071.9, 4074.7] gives 1.442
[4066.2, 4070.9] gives 1.43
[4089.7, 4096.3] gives 1.386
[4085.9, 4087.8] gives 1.728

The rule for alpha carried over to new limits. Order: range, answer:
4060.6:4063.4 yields 1.48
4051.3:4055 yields 1.42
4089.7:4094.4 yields 1.56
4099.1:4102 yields 1.08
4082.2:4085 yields 1.61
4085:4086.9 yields 1.69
